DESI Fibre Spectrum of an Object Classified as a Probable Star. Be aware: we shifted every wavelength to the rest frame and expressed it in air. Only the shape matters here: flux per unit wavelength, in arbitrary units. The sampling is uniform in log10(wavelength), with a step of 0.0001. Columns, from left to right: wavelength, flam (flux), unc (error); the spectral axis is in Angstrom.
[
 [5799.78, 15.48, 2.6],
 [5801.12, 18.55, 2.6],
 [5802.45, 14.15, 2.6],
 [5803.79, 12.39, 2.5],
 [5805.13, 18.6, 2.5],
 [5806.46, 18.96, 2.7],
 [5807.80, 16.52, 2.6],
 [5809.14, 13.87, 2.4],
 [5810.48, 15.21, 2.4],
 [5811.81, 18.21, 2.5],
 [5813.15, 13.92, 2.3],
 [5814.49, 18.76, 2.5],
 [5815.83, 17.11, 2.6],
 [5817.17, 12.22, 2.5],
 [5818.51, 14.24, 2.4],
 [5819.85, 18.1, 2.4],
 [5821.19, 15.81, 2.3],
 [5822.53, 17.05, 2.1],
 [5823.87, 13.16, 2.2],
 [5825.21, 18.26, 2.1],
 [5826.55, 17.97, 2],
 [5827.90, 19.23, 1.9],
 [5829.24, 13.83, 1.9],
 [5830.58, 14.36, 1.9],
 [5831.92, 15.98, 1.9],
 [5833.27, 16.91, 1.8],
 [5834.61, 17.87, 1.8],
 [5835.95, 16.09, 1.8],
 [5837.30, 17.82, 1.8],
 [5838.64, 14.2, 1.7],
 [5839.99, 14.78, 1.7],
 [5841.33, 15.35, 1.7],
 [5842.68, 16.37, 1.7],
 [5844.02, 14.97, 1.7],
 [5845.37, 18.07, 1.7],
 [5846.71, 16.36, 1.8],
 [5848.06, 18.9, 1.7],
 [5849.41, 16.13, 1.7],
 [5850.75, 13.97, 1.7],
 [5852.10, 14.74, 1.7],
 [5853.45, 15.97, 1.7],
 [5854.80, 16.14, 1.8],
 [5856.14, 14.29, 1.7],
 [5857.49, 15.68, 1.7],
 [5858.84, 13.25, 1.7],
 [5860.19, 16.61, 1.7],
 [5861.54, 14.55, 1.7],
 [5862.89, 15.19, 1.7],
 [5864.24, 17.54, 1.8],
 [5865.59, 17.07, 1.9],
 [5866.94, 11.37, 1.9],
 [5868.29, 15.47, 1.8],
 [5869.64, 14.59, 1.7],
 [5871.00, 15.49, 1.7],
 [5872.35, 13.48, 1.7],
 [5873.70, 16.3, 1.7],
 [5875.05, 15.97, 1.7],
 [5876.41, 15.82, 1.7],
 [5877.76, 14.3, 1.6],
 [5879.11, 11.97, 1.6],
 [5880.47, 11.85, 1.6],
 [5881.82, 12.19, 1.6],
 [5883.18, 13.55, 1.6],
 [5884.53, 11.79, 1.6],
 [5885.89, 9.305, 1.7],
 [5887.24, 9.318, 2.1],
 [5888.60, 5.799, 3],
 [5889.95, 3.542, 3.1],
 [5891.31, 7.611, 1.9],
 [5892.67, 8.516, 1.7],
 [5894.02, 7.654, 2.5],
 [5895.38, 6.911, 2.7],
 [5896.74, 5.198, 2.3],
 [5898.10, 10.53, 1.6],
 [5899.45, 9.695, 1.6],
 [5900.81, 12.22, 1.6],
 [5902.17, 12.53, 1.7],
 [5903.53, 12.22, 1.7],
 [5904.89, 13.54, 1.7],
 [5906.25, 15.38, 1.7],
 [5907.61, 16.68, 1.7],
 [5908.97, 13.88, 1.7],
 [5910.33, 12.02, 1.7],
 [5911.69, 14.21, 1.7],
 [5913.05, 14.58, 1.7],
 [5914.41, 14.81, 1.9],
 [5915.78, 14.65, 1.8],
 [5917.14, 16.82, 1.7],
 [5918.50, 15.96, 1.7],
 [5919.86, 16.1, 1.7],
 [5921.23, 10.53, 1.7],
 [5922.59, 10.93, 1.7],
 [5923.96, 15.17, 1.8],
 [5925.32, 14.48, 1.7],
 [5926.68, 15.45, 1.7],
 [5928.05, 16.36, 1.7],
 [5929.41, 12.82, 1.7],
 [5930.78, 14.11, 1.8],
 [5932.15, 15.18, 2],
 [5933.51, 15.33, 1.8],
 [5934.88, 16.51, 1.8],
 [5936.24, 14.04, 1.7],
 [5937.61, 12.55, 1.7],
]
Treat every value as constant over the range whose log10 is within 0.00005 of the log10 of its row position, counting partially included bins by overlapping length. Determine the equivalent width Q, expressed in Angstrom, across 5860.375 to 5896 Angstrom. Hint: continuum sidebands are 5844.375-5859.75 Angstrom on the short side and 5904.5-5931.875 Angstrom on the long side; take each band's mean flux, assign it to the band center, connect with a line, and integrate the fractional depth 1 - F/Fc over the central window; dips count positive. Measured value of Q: 7.06 Angstrom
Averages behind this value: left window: 15.8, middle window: 12.3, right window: 14.4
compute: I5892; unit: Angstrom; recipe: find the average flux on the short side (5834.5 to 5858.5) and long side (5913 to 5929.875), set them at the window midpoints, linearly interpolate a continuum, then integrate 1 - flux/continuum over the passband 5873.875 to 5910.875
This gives 9.5 Angstrom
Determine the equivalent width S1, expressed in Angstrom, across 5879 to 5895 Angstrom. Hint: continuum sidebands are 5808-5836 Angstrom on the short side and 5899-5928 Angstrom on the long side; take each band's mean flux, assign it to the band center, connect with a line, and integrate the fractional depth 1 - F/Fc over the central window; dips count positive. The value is 5.84 Angstrom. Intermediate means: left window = 16.1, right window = 14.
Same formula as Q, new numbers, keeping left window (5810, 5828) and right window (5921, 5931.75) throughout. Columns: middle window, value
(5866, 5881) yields 0.8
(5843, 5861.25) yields -0.2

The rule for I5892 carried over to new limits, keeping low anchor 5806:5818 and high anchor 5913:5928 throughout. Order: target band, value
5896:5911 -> 2.7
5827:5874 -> -0.6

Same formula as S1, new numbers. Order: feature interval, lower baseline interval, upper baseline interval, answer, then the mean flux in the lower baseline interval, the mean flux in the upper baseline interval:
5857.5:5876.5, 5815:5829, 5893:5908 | -2.8 Angstrom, 16.3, 11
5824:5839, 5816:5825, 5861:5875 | -1.2 Angstrom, 15.4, 15.2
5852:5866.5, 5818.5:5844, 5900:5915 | -0.2 Angstrom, 16.2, 13.8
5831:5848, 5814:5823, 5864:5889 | -1.4 Angstrom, 16.1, 13.3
